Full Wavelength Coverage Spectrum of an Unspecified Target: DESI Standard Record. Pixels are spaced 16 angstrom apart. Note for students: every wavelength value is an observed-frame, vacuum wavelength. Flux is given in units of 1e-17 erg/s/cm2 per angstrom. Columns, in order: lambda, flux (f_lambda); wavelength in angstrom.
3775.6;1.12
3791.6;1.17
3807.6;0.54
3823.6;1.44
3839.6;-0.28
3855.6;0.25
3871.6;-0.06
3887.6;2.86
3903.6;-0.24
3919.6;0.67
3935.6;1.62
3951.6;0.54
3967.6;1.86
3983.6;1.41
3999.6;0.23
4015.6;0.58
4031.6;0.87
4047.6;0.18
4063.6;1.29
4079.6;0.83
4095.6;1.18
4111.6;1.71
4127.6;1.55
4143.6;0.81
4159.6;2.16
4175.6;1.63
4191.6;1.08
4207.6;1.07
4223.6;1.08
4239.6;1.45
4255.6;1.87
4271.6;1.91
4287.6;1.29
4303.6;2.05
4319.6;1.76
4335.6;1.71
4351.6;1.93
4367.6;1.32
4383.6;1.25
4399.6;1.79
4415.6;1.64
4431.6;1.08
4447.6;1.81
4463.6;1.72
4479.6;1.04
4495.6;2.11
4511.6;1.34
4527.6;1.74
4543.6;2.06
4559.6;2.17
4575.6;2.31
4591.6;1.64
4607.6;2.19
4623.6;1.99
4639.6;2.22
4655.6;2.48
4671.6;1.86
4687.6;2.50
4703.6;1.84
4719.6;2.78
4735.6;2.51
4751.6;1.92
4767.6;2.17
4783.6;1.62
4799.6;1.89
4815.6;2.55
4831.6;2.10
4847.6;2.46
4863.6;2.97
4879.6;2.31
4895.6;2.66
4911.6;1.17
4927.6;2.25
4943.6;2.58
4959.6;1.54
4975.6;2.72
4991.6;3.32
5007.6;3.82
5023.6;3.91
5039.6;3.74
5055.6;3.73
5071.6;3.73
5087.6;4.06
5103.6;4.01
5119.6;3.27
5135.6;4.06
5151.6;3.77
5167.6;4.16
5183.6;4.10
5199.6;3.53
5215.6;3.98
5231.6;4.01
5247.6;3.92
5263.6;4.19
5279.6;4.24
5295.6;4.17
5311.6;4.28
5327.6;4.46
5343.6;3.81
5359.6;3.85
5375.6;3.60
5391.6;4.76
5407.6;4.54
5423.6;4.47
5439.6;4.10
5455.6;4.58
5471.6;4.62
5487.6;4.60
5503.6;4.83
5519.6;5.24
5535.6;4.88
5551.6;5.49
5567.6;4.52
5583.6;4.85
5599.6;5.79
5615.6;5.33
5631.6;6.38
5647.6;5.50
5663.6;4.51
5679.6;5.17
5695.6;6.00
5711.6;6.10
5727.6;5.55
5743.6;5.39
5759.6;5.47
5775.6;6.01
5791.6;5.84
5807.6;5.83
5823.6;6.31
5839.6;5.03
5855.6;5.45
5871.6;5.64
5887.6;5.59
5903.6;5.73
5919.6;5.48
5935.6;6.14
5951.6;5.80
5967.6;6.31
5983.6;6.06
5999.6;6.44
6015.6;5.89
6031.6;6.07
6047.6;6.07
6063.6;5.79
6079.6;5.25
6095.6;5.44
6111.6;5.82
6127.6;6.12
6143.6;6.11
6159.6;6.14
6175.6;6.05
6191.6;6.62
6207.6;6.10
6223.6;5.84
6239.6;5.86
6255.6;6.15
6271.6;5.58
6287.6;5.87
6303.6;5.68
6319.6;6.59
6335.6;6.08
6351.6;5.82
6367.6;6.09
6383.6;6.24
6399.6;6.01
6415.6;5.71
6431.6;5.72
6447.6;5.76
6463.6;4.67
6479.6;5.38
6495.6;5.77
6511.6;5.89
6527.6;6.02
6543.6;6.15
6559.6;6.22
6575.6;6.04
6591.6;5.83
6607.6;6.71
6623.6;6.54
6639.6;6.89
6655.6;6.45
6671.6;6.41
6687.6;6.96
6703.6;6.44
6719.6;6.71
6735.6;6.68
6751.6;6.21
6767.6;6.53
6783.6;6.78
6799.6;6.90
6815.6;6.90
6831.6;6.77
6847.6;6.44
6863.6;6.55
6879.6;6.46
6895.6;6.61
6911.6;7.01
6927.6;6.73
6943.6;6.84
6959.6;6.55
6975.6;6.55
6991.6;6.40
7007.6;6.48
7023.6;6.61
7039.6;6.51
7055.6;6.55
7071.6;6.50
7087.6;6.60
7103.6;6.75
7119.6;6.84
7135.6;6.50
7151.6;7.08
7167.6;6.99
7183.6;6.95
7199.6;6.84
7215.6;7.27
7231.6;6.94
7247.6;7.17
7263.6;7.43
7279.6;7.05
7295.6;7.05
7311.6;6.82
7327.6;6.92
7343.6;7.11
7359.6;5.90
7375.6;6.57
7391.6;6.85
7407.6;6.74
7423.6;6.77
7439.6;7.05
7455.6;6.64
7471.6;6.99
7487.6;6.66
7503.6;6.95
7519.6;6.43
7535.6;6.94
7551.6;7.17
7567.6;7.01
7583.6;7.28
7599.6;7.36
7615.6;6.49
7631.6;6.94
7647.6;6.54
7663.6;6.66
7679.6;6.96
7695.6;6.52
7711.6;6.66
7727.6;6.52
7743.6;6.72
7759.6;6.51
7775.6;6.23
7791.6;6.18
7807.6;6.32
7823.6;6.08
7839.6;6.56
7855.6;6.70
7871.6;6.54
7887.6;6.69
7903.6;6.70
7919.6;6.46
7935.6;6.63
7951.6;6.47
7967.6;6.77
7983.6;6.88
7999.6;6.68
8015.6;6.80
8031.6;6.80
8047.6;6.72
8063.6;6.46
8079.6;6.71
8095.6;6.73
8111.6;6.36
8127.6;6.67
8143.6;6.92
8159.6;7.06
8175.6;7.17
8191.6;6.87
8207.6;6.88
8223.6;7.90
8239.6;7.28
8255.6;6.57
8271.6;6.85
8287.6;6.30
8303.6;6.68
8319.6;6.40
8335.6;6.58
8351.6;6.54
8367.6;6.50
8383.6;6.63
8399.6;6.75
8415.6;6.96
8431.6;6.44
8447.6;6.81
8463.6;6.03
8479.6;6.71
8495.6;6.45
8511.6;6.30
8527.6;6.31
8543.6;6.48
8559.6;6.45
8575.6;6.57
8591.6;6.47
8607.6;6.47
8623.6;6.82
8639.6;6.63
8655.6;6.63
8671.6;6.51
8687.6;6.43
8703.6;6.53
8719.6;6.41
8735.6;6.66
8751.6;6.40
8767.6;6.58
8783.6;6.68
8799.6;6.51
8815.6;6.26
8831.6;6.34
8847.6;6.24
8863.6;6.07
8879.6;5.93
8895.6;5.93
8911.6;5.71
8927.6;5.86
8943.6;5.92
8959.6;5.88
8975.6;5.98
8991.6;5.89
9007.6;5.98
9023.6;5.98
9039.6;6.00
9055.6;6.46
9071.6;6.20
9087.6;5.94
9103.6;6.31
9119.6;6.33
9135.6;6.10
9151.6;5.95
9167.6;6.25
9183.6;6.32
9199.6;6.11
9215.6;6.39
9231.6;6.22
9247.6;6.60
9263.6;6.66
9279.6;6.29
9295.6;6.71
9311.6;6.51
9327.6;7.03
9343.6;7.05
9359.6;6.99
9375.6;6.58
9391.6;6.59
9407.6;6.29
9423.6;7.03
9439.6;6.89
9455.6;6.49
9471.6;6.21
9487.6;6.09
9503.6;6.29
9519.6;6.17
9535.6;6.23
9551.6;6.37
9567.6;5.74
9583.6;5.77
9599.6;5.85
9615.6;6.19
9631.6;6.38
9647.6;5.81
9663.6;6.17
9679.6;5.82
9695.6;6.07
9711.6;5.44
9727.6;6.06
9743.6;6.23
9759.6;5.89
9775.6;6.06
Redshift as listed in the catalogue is 0.249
